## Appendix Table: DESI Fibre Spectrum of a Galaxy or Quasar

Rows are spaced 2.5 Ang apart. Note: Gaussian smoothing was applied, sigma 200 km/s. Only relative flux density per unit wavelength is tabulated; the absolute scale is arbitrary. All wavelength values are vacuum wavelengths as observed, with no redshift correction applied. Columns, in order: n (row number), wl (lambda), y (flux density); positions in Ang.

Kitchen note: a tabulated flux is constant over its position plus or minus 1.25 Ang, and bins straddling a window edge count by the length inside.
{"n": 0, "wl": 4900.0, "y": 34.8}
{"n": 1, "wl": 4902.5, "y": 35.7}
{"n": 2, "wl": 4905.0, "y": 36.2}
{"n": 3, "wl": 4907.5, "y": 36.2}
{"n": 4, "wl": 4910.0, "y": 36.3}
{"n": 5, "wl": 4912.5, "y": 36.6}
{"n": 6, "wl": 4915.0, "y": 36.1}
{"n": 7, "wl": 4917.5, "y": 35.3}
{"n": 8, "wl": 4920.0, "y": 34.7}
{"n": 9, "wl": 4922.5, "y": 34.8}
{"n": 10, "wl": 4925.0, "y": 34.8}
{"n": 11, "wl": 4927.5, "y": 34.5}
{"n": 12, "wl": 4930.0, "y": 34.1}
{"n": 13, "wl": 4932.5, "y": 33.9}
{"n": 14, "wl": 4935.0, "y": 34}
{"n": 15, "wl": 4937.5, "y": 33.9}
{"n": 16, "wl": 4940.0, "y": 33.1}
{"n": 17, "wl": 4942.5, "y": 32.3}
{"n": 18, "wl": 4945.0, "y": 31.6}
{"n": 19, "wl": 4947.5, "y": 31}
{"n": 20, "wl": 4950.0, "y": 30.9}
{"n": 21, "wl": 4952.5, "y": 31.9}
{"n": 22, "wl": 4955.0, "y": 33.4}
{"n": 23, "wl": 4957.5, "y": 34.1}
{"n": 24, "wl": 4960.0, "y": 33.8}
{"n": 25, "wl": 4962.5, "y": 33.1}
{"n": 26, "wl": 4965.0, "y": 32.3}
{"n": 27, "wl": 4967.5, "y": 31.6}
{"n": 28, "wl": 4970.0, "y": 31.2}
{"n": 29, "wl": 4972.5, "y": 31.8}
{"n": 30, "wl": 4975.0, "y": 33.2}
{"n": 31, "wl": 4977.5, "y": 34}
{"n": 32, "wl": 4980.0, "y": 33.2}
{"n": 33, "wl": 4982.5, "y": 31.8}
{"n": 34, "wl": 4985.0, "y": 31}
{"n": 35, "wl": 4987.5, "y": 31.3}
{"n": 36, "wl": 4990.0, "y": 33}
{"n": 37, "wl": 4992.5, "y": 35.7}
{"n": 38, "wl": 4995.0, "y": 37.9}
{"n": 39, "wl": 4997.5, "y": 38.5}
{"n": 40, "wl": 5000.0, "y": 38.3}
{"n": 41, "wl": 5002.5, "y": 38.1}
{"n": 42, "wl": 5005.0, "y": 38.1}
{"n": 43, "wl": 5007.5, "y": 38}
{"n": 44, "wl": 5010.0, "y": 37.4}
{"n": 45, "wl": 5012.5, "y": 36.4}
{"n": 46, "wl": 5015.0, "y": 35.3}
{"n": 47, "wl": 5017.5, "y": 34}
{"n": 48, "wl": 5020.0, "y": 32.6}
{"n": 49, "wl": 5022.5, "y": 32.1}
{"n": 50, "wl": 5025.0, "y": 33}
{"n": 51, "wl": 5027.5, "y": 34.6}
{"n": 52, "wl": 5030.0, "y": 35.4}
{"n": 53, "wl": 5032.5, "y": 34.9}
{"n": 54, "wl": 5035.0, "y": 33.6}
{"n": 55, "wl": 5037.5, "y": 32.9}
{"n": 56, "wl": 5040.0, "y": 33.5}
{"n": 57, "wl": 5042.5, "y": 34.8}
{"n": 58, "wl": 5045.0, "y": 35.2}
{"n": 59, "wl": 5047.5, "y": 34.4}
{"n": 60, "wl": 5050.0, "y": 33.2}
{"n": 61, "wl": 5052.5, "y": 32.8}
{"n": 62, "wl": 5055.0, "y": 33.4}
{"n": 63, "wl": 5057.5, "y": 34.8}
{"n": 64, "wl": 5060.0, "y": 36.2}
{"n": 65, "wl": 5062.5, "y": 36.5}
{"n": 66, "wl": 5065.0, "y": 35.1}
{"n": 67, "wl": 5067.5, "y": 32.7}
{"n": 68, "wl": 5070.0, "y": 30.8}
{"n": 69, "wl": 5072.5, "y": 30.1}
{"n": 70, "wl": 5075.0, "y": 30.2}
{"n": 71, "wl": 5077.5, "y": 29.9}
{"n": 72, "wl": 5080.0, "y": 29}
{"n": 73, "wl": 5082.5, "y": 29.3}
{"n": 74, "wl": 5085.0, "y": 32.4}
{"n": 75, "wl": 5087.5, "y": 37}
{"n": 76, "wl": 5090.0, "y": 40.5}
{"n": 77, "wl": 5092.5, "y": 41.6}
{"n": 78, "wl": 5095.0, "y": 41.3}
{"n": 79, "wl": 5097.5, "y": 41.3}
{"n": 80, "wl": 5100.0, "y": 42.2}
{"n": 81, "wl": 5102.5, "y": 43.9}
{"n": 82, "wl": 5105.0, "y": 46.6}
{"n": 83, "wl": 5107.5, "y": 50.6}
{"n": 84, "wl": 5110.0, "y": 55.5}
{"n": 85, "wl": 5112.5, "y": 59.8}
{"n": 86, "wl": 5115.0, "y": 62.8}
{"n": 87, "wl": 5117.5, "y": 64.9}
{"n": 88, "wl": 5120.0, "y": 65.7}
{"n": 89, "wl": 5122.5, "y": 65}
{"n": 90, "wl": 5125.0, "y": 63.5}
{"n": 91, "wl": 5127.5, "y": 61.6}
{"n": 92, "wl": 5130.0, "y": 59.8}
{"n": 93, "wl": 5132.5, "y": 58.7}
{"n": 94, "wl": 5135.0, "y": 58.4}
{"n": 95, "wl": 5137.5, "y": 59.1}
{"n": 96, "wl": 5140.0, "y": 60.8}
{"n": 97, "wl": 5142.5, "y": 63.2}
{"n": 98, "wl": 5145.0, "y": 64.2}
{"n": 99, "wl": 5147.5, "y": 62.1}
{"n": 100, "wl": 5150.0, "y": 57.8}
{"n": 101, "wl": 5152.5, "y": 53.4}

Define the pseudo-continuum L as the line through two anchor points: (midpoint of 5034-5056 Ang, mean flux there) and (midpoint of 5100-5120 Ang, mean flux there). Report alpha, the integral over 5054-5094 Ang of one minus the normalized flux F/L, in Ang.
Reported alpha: 8.5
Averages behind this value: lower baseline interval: 33.8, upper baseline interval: 54.8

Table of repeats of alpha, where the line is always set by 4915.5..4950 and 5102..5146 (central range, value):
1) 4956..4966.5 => 1.17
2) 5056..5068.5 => 3.91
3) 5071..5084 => 5.71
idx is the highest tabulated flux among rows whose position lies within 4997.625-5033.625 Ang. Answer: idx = 38.3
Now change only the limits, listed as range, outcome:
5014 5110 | 55.5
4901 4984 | 36.6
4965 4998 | 38.5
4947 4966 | 34.1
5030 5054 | 35.4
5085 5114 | 59.8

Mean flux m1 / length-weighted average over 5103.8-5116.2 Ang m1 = 55.1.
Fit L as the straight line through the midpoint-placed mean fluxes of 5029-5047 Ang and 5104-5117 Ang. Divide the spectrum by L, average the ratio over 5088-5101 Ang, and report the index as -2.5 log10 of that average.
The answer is 0.235 mag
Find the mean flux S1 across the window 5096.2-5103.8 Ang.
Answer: 42.5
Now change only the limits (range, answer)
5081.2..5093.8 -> 36.2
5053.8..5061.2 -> 34.8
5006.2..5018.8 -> 36.2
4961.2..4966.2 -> 32.7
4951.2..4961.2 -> 33.3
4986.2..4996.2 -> 34.4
